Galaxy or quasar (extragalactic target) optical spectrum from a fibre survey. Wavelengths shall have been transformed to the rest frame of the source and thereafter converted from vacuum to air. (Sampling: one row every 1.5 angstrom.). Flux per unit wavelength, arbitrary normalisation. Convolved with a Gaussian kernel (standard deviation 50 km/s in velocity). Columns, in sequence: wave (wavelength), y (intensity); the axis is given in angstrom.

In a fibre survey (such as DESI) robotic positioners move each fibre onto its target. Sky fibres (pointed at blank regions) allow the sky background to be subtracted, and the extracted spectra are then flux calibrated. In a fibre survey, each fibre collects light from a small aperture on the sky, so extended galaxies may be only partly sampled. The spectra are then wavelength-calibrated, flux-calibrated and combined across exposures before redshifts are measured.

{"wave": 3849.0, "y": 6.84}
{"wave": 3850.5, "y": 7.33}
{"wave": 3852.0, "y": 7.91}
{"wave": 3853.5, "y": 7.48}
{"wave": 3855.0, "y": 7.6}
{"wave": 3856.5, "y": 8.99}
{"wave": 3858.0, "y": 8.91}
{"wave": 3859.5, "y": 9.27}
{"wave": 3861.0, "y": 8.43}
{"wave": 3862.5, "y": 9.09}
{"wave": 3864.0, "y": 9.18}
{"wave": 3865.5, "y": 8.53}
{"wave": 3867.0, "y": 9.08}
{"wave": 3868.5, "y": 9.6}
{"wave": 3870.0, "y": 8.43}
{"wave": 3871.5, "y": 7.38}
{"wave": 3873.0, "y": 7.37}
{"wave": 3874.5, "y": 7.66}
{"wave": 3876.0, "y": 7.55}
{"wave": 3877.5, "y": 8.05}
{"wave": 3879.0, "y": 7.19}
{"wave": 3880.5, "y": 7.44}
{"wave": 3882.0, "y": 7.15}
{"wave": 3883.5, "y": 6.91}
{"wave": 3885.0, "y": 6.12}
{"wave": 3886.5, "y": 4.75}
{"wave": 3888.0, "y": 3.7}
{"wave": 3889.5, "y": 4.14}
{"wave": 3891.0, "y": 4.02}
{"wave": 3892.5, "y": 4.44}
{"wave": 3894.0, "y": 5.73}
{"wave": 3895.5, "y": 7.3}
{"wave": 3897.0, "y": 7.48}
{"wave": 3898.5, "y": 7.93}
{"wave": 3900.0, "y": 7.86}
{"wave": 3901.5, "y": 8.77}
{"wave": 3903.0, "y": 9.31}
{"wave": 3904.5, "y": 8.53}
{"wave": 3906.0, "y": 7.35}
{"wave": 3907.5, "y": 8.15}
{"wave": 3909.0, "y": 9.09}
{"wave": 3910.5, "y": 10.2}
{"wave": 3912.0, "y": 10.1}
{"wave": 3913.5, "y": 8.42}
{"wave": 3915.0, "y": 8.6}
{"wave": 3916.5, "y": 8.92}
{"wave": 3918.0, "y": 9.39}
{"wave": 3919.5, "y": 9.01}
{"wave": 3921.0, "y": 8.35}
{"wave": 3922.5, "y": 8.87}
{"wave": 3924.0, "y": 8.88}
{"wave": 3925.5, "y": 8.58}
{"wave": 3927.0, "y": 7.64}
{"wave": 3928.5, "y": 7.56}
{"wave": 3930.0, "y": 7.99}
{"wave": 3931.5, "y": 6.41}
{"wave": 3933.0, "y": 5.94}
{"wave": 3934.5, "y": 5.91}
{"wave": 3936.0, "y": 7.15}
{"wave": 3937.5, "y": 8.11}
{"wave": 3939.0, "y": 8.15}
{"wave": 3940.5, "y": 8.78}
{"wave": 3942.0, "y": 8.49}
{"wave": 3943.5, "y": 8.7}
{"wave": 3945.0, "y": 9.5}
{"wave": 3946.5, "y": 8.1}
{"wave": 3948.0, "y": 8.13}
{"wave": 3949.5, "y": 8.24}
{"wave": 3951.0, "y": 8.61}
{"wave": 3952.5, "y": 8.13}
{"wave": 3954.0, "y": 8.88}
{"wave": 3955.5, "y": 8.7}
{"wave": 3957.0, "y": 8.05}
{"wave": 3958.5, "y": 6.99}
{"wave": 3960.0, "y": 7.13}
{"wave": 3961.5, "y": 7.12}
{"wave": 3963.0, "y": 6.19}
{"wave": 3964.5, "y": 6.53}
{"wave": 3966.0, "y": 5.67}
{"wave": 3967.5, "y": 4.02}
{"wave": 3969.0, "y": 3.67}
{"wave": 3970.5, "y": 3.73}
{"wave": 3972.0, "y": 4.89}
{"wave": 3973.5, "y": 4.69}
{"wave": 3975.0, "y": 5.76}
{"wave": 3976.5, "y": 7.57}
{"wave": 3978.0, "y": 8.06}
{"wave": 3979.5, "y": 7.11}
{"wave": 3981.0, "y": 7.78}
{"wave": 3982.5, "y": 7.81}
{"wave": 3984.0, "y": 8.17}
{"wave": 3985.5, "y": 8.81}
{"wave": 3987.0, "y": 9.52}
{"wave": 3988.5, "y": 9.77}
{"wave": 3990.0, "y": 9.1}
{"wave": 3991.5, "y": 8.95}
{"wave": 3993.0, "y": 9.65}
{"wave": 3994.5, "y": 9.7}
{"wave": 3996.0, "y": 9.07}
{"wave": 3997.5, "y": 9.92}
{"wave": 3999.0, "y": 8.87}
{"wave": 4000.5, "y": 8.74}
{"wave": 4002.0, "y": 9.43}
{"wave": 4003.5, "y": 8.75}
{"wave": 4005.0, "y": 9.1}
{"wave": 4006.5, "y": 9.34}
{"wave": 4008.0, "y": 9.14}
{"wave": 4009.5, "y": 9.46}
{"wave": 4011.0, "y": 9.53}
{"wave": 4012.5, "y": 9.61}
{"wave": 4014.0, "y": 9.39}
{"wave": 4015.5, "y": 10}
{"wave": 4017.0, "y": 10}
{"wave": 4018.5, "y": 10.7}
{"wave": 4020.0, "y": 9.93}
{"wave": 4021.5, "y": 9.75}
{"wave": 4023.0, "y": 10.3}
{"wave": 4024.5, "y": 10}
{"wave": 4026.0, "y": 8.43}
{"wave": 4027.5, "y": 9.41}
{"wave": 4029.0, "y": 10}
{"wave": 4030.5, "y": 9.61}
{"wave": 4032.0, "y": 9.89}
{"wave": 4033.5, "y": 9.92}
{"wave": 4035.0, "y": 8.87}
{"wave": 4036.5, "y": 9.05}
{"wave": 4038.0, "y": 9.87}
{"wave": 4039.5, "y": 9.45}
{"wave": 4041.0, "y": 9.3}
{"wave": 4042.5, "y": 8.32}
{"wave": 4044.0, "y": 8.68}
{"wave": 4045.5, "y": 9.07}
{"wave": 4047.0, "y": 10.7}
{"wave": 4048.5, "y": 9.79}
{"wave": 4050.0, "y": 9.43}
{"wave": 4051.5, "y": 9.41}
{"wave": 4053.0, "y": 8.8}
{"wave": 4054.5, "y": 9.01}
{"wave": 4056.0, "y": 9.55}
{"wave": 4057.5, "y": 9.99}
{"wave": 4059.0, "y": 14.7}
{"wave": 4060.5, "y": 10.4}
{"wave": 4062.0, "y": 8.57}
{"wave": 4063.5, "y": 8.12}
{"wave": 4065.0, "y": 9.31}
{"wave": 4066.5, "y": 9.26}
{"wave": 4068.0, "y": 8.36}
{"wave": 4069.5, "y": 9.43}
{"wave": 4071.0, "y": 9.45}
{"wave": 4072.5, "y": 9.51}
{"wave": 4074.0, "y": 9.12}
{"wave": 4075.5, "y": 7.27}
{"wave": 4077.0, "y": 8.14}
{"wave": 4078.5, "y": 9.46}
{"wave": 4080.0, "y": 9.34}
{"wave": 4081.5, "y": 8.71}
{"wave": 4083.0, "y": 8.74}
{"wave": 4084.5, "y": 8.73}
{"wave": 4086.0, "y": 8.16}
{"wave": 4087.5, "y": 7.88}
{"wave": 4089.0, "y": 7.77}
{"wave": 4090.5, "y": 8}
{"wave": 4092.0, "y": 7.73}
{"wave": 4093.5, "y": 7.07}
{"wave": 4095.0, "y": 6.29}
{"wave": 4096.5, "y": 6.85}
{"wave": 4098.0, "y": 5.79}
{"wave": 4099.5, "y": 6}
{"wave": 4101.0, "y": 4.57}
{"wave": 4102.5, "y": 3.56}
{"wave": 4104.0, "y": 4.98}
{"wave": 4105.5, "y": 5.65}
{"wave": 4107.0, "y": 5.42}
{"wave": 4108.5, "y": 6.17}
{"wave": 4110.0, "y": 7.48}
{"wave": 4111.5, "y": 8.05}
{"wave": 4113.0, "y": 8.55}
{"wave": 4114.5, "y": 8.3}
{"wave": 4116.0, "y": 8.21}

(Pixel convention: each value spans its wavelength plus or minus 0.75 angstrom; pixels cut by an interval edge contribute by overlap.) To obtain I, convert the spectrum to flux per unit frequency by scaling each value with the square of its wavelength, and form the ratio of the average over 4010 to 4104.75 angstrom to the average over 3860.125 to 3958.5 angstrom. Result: 1.21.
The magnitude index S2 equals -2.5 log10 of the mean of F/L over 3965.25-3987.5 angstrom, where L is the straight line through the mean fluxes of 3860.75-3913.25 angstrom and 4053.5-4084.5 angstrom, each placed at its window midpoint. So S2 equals 0.29 mag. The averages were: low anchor 7.54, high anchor 9.3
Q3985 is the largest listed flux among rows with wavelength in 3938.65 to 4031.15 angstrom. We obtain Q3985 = 10.7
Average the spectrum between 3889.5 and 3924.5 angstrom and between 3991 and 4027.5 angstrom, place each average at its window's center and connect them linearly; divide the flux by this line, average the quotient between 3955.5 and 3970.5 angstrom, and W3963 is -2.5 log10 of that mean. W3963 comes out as 0.389 mag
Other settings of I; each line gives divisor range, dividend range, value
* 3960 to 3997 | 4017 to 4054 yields 1.35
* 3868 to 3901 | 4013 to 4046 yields 1.53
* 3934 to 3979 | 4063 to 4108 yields 1.14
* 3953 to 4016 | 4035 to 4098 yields 1.16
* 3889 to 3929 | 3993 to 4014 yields 1.22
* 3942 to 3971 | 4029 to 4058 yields 1.36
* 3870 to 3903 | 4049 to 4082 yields 1.52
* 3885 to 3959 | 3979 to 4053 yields 1.25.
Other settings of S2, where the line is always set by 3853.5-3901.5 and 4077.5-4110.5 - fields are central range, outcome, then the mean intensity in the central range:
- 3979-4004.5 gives -0.235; 8.91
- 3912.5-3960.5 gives -0.125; 8.15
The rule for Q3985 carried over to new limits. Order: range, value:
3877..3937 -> 10.2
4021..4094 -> 14.7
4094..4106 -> 6.85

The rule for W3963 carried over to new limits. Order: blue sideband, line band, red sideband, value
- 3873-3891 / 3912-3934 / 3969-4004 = -0.18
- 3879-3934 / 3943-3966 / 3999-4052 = 0.06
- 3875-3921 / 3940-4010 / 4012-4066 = 0.10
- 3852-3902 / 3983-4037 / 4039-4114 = -0.18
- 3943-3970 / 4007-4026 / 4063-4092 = -0.22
